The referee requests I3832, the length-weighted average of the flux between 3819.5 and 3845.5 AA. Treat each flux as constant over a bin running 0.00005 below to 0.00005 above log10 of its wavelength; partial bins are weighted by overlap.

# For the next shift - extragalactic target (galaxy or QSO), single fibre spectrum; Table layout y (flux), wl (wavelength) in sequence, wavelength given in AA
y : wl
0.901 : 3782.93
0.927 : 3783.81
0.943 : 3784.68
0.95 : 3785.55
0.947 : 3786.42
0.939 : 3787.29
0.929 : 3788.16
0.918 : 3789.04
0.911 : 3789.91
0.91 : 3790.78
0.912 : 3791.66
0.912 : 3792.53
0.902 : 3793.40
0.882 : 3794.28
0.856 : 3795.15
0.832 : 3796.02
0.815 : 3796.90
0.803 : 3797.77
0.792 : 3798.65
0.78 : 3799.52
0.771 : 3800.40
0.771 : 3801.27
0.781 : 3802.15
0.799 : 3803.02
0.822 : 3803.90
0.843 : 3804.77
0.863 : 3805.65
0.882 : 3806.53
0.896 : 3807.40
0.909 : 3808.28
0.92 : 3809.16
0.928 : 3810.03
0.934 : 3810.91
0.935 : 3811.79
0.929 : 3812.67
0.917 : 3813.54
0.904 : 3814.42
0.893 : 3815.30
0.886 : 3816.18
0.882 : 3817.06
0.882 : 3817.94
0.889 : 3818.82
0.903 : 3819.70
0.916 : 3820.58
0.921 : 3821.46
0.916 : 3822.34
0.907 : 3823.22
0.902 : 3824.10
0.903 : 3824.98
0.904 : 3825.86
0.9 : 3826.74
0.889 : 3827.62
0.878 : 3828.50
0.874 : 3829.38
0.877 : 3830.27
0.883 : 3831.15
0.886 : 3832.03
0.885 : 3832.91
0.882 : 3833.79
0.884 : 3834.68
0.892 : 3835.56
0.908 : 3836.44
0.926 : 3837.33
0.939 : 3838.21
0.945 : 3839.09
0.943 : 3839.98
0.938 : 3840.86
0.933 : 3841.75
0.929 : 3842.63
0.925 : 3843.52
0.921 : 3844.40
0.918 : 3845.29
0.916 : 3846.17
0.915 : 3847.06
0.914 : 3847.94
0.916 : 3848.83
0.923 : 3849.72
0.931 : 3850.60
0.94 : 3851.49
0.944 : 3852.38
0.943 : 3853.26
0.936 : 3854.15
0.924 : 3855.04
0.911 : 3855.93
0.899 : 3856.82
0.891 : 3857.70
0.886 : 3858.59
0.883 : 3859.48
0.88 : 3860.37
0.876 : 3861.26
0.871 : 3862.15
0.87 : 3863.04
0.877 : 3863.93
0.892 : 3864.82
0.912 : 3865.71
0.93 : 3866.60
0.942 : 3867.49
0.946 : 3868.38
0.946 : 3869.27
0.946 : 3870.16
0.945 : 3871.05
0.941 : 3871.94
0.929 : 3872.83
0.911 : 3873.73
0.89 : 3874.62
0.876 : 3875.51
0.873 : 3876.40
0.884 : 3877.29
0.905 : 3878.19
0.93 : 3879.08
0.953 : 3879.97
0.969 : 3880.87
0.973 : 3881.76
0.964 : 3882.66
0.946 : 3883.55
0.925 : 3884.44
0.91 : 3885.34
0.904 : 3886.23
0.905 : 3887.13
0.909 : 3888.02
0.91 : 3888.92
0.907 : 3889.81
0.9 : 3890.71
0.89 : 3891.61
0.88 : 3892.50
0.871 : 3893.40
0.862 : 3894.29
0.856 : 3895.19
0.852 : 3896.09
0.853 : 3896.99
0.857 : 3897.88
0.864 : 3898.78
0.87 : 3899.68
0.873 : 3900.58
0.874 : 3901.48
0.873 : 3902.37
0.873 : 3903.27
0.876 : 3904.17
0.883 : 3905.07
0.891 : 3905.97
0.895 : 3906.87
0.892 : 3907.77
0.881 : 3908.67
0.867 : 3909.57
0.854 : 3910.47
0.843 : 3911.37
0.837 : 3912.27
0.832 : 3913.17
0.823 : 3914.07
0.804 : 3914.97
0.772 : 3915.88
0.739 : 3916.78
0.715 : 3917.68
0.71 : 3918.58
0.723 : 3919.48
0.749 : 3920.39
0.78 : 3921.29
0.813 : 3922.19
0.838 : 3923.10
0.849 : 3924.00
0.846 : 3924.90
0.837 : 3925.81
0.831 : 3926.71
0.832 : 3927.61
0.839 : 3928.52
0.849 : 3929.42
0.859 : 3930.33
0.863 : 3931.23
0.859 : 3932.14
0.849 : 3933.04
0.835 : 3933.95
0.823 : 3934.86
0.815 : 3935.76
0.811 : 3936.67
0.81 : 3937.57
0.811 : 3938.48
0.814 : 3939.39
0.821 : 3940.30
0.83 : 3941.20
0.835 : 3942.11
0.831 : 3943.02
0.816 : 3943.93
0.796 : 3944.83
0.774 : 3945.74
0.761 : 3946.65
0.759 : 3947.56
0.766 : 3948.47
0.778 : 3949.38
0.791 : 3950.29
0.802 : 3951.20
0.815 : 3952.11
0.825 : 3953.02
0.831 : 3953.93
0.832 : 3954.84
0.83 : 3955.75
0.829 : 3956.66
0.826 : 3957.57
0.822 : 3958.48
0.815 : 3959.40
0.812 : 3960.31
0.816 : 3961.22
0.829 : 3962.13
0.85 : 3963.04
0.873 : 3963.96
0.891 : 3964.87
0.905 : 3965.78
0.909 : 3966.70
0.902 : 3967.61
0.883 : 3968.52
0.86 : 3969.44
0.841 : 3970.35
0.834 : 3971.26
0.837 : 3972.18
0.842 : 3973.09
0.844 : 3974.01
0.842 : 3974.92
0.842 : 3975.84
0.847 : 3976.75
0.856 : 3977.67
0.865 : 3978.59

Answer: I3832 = 0.908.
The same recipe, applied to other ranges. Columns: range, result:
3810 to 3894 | 0.911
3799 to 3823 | 0.877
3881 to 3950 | 0.844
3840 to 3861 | 0.918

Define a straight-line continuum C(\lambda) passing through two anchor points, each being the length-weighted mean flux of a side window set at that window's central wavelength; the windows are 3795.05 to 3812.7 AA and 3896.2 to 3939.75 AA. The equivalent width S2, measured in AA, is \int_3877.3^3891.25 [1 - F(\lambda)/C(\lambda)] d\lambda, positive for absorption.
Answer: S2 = -1.46 AA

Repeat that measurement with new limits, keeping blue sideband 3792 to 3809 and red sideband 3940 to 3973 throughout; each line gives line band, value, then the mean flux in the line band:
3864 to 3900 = -3.20 AA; 0.908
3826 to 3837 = -0.66 AA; 0.887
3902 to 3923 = 0.23 AA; 0.822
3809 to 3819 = -0.84 AA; 0.908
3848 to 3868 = -1.74 AA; 0.908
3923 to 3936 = -0.18 AA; 0.843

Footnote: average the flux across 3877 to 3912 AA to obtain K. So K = 0.892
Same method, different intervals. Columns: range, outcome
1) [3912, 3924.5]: 0.784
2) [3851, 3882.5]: 0.915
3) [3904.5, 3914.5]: 0.864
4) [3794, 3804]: 0.807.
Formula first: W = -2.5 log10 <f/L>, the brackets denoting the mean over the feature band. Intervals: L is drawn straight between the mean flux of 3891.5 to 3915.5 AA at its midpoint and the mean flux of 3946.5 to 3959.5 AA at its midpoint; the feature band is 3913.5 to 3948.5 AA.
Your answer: 0.03 mag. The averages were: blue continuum 0.863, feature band 0.808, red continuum 0.806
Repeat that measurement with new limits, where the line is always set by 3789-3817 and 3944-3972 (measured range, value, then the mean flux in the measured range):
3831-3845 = -0.067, 0.914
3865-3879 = -0.083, 0.918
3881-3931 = -0.018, 0.856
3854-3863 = -0.048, 0.893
